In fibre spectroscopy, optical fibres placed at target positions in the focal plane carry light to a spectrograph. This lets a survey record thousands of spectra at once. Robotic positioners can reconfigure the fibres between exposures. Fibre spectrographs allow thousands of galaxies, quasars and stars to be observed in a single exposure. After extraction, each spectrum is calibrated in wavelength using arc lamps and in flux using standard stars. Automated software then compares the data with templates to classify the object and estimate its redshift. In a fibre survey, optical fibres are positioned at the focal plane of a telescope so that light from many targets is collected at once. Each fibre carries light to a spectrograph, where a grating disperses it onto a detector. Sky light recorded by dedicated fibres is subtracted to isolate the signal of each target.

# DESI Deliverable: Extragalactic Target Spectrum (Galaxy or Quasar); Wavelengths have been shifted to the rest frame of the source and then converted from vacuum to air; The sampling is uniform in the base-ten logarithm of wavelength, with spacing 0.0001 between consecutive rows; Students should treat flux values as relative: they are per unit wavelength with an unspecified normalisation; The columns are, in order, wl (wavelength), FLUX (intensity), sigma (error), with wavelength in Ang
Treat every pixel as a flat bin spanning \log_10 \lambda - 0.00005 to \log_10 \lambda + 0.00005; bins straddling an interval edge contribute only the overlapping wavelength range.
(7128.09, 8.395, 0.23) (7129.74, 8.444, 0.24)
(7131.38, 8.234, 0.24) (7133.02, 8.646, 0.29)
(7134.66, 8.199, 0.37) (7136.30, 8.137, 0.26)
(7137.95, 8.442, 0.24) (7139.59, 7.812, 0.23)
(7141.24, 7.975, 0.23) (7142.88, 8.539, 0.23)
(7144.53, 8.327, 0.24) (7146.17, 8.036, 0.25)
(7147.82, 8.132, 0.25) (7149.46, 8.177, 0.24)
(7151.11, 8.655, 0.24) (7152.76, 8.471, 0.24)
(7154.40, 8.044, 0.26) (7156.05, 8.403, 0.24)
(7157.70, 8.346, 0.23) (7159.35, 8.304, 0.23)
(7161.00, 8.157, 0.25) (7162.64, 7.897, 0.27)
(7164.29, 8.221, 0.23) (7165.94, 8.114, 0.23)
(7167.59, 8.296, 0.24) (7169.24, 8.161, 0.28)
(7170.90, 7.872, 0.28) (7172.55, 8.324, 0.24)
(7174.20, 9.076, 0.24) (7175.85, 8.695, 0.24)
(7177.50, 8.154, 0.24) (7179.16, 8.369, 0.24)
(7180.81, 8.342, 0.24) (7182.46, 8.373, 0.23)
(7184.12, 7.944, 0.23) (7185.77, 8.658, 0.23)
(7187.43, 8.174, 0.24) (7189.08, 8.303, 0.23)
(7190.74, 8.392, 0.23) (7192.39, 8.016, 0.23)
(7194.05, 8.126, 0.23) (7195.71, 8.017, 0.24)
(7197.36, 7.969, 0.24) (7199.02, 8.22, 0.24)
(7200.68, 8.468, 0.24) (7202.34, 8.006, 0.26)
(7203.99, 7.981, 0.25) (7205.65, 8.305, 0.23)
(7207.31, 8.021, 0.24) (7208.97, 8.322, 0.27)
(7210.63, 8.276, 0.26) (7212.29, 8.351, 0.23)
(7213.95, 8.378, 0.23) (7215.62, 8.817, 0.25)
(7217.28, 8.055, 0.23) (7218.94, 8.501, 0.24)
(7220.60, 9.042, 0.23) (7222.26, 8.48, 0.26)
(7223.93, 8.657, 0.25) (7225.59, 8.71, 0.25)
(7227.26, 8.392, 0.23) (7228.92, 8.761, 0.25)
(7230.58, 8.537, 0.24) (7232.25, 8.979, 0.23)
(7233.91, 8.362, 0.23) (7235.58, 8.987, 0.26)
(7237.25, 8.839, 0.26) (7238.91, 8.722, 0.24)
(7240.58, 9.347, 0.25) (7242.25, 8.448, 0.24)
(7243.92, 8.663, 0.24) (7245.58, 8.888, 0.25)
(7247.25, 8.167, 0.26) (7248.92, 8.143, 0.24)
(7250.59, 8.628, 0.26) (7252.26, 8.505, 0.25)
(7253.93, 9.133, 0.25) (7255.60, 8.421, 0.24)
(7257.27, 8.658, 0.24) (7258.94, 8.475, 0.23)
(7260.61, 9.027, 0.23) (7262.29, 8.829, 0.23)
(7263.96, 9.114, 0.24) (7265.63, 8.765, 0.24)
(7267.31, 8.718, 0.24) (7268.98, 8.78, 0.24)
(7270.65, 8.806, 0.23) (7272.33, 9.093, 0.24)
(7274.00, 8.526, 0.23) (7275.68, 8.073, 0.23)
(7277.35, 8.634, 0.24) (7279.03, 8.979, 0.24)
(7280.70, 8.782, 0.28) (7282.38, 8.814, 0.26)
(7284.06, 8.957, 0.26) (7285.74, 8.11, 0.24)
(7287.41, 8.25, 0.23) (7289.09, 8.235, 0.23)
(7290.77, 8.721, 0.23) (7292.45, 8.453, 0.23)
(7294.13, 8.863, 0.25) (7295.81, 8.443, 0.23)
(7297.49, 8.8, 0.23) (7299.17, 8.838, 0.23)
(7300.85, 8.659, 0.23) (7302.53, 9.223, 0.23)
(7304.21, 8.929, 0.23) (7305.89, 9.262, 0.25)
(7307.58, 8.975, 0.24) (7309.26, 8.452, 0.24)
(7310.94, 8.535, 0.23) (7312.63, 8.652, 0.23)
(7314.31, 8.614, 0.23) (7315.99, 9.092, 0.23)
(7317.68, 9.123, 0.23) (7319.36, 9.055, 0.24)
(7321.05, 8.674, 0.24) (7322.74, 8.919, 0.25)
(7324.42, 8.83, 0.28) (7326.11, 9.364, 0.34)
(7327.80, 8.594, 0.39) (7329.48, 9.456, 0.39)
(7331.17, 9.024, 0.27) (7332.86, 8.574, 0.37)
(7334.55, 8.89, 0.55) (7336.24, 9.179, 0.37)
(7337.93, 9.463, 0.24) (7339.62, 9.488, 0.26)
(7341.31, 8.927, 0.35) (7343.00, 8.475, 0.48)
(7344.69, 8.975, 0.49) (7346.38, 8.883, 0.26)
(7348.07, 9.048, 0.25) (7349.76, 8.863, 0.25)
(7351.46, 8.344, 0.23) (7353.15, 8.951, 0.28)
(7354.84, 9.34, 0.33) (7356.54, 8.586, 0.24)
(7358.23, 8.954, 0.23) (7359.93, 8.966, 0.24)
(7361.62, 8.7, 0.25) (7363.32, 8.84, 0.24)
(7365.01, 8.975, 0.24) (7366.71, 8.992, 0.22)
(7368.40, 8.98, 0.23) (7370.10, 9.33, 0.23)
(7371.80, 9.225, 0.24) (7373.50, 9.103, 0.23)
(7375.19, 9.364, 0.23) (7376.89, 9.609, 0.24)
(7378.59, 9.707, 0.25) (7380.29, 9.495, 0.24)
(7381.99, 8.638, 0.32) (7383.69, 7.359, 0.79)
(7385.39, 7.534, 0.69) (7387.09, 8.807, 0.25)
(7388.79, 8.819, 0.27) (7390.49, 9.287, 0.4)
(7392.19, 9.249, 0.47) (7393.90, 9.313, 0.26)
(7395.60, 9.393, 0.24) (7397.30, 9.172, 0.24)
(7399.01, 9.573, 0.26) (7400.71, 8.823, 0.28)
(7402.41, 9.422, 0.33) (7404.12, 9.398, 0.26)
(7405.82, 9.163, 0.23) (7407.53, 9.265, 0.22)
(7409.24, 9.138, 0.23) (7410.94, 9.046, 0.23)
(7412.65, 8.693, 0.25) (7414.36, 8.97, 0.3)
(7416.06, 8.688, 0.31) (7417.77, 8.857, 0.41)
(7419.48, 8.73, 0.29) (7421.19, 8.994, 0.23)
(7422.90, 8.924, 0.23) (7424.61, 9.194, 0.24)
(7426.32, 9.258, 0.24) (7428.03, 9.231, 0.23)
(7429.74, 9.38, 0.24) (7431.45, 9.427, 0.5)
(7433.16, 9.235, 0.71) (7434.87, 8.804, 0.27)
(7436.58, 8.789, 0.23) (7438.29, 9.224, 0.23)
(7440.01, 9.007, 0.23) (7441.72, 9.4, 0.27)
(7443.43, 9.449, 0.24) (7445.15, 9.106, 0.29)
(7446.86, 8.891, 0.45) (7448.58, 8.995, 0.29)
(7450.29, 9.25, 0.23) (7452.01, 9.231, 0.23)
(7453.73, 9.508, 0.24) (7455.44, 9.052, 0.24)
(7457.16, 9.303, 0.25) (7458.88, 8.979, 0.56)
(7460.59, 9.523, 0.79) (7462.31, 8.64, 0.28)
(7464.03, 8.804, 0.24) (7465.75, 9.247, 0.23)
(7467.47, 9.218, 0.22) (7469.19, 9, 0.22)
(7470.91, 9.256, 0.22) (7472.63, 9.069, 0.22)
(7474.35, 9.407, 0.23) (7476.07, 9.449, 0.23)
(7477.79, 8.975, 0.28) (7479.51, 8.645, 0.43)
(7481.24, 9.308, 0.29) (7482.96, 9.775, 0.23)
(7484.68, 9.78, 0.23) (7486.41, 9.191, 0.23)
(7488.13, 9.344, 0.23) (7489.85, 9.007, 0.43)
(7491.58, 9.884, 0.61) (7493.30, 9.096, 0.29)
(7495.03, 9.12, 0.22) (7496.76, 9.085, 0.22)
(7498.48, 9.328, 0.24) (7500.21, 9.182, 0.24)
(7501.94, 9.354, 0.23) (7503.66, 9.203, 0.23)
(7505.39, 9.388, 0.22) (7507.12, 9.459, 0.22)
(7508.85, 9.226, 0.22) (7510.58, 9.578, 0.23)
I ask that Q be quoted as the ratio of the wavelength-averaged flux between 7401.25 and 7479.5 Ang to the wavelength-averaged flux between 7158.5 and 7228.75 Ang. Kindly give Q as 1.1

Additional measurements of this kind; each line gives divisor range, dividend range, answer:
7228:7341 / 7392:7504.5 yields 1.04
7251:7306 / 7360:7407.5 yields 1.04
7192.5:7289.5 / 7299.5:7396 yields 1.05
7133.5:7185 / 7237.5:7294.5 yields 1.05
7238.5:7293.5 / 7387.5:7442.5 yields 1.05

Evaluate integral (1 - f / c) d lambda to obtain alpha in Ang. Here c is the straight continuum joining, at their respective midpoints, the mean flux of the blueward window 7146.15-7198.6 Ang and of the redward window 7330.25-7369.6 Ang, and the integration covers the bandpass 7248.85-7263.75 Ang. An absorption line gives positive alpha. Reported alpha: -0.2 Ang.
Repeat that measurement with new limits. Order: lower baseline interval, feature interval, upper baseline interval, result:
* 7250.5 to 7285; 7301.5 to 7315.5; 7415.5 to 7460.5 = 0.0 Ang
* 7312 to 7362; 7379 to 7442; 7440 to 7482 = 0.3 Ang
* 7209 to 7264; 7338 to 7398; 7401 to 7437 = -0.1 Ang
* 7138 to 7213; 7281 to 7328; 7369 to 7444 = -0.3 Ang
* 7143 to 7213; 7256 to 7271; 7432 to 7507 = -0.4 Ang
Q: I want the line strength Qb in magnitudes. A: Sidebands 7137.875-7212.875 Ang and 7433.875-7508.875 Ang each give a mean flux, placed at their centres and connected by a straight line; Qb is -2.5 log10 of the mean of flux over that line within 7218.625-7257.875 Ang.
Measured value -0.03 mag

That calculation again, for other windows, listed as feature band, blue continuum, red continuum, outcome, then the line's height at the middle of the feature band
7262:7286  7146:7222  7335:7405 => -0.01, 8.64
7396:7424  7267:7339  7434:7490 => 0.00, 9.05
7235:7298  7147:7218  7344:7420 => -0.01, 8.57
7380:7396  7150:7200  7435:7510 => 0.02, 8.94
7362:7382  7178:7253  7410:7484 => -0.04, 8.9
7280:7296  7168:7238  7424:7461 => 0.01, 8.67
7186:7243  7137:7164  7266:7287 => 0.00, 8.46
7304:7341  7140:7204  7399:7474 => -0.03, 8.74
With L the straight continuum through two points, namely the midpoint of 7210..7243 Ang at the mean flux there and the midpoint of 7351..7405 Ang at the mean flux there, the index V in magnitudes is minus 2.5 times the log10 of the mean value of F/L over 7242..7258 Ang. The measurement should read 0.02 mag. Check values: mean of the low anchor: 8.63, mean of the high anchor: 9.01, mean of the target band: 8.57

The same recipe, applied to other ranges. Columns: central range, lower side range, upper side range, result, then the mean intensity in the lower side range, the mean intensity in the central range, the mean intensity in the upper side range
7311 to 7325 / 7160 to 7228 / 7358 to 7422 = -0.012 mag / 8.31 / 8.85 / 9.02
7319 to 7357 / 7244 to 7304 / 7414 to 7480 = -0.014 mag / 8.68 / 8.95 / 9.11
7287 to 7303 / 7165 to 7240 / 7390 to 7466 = 0.006 mag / 8.39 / 8.64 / 9.13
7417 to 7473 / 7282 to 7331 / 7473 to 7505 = 0.005 mag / 8.79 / 9.12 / 9.28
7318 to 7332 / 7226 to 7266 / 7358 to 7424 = -0.015 mag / 8.7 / 9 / 9.01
